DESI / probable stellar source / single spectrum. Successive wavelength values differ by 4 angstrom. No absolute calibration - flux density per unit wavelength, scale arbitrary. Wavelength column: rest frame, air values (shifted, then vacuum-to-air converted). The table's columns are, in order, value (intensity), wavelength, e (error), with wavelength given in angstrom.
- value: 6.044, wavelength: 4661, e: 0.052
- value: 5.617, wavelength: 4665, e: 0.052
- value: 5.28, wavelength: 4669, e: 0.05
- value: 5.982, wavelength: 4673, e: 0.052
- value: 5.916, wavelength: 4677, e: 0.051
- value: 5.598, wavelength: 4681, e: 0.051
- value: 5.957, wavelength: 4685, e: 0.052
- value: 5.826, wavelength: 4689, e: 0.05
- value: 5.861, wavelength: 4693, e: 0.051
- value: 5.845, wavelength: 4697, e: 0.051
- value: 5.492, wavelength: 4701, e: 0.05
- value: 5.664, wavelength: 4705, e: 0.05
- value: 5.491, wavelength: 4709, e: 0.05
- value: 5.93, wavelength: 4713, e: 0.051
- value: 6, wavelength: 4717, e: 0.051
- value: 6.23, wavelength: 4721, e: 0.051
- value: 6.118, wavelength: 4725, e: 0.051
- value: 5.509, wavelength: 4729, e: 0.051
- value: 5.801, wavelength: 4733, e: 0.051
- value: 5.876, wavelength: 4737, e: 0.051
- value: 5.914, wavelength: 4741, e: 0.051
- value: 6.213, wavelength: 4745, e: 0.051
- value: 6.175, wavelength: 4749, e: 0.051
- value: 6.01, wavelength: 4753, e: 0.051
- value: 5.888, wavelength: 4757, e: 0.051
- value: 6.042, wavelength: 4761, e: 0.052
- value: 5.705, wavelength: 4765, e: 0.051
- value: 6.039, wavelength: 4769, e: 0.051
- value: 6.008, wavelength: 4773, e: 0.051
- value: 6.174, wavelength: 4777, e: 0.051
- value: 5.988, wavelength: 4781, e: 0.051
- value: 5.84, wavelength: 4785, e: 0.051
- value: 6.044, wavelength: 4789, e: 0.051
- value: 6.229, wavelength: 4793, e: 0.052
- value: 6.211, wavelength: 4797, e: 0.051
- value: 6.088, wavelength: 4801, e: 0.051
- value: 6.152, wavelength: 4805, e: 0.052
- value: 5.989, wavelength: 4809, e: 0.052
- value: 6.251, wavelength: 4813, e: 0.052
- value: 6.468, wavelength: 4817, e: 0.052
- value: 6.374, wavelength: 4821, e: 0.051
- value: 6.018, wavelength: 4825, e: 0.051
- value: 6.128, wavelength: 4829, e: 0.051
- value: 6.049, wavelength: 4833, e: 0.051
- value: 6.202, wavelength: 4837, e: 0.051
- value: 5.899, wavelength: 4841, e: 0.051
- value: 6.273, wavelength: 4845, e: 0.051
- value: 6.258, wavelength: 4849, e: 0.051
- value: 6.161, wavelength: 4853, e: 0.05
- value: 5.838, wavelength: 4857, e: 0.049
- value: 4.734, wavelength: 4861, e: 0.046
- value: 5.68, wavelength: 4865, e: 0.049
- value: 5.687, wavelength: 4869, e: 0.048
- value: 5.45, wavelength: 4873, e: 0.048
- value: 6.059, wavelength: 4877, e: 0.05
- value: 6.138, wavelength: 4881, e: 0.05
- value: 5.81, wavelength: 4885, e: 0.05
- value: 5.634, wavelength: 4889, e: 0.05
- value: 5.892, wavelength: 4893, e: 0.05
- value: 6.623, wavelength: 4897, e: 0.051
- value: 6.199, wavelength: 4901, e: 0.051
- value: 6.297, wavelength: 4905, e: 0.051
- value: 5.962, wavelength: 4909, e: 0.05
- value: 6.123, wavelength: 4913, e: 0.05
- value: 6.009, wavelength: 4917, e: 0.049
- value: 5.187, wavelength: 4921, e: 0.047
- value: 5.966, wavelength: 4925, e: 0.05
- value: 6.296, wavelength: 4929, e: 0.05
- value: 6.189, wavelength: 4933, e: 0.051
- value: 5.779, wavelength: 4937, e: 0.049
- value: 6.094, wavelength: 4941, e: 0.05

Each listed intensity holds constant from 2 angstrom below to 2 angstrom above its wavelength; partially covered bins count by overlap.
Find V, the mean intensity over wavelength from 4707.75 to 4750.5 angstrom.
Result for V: 5.94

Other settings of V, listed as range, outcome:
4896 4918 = 6.19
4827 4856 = 6.13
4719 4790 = 5.98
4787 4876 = 6.01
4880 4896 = 5.9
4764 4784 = 5.99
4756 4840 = 6.09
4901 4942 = 6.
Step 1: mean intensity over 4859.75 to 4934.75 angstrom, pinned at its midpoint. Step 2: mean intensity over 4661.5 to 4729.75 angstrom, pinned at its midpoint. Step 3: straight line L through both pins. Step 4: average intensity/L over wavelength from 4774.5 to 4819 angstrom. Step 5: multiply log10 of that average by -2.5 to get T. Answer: -0.05 mag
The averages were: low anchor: 5.79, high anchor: 5.9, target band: 6.13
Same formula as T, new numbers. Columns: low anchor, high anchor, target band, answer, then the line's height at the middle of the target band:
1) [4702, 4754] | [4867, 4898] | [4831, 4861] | -0.02 mag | 5.89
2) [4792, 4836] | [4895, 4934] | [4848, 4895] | 0.06 mag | 6.12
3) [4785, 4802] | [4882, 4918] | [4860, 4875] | 0.12 mag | 6.08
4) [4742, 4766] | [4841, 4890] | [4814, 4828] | -0.07 mag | 5.9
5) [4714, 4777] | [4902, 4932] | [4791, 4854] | -0.03 mag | 5.98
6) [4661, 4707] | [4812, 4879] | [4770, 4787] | -0.02 mag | 5.88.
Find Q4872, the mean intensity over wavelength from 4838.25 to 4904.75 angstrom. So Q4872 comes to 5.91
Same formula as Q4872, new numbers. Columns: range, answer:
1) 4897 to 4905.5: 6.33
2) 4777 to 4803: 6.07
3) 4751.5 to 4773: 5.94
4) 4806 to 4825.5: 6.23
